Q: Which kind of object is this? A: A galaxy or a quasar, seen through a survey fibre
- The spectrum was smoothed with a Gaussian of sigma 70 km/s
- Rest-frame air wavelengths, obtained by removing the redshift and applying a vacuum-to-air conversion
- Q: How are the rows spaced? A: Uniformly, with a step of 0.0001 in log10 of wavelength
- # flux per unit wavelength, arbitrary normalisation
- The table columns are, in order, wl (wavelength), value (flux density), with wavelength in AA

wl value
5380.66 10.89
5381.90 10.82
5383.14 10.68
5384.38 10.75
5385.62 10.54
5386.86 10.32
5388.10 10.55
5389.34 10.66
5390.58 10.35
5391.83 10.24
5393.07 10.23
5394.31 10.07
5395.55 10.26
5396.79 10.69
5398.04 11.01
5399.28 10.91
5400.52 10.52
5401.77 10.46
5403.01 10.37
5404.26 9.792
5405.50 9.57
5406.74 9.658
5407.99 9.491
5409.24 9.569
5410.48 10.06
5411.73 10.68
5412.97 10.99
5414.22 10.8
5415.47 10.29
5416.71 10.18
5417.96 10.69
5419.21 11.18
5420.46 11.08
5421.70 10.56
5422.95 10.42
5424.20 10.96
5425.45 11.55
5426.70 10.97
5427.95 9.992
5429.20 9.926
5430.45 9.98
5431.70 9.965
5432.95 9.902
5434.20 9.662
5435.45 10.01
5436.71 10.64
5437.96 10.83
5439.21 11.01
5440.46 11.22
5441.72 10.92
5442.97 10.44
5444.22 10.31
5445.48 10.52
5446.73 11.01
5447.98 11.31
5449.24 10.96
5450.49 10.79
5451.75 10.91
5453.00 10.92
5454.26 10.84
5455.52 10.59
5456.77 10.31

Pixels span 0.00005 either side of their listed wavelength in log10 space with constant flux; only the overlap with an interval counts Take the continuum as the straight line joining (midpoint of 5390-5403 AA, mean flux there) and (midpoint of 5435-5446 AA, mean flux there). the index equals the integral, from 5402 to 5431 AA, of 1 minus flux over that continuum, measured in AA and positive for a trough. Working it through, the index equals 0.5 AA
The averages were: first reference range 10.5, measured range 10.4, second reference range 10.7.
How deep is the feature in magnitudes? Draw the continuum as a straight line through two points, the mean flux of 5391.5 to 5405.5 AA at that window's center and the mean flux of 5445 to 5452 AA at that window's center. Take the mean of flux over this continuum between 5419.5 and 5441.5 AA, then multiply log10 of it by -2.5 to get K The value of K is 0.021 mag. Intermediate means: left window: 10.4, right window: 10.9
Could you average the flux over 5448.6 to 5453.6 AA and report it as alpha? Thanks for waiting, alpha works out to 10.9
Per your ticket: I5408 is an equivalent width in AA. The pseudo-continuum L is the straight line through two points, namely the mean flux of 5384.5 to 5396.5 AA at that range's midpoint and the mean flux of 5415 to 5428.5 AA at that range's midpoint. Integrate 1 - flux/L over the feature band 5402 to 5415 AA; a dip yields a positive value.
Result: 0.6 AA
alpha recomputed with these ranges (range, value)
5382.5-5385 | 10.7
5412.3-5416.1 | 10.7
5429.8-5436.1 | 9.9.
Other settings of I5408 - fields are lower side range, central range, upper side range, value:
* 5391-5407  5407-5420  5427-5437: -0.3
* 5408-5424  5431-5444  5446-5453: 0.4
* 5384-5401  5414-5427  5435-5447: -0.2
